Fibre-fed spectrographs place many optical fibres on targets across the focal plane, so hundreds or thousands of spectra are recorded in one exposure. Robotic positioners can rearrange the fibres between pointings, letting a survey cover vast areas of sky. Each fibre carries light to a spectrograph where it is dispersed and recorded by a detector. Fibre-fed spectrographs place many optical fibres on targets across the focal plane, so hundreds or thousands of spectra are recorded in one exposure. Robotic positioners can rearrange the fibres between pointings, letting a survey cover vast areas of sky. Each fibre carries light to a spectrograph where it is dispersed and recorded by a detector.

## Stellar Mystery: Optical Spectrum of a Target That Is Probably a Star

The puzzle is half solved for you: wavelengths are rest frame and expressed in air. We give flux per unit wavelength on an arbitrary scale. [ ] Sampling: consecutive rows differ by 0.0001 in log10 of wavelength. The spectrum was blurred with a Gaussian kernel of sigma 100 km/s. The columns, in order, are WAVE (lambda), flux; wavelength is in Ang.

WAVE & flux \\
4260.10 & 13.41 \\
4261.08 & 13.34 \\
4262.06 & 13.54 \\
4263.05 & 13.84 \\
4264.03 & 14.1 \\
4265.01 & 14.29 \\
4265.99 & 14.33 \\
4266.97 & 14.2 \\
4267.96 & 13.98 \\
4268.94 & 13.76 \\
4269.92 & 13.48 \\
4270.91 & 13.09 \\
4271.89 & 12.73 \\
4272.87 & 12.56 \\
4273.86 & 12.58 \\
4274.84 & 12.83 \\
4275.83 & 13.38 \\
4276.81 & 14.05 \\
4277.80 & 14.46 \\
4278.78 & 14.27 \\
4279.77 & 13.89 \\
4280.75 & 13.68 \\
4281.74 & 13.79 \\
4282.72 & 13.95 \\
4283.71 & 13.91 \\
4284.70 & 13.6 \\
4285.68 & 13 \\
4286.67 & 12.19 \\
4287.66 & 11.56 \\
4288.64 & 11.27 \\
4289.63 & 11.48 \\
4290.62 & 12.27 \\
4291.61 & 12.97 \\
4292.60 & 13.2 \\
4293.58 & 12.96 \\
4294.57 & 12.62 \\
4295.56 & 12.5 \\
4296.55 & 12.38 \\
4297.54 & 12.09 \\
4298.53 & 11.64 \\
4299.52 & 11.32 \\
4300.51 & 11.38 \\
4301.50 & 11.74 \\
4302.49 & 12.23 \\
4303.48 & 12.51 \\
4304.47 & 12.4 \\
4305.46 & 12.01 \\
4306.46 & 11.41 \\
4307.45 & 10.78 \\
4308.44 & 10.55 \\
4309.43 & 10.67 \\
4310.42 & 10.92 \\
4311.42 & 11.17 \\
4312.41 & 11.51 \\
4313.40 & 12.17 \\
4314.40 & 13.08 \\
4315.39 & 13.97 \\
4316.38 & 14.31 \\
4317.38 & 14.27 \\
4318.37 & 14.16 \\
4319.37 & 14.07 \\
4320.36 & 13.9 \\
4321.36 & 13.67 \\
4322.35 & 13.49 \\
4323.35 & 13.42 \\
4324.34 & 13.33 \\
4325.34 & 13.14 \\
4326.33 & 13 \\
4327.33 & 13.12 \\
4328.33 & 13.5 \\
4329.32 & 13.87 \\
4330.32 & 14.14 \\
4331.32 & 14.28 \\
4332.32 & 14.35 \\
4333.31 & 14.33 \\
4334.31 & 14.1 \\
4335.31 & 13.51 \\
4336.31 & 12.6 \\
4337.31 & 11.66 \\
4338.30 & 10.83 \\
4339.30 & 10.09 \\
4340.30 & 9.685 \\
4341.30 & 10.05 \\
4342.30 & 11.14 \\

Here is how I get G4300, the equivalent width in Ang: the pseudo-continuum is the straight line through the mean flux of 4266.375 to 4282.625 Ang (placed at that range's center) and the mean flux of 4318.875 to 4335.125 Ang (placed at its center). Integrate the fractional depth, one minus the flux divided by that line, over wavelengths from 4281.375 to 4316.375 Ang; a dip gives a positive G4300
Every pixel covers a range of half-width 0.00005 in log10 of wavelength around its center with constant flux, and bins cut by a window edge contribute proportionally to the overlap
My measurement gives 3.6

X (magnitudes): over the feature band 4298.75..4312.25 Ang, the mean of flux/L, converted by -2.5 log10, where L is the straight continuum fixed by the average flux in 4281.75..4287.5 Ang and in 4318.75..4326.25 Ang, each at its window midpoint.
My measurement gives 0.17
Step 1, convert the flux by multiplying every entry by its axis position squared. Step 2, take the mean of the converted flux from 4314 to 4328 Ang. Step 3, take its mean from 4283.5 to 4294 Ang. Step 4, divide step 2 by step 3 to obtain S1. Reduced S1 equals 1.1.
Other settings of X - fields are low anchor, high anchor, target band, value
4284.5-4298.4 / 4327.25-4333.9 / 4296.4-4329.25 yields 0.062 mag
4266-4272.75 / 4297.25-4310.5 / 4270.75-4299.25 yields -0.023 mag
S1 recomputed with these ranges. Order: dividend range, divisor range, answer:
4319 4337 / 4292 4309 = 1.15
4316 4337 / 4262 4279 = 1.03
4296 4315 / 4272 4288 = 0.89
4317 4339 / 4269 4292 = 1.05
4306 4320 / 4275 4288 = 0.93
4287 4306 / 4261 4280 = 0.90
